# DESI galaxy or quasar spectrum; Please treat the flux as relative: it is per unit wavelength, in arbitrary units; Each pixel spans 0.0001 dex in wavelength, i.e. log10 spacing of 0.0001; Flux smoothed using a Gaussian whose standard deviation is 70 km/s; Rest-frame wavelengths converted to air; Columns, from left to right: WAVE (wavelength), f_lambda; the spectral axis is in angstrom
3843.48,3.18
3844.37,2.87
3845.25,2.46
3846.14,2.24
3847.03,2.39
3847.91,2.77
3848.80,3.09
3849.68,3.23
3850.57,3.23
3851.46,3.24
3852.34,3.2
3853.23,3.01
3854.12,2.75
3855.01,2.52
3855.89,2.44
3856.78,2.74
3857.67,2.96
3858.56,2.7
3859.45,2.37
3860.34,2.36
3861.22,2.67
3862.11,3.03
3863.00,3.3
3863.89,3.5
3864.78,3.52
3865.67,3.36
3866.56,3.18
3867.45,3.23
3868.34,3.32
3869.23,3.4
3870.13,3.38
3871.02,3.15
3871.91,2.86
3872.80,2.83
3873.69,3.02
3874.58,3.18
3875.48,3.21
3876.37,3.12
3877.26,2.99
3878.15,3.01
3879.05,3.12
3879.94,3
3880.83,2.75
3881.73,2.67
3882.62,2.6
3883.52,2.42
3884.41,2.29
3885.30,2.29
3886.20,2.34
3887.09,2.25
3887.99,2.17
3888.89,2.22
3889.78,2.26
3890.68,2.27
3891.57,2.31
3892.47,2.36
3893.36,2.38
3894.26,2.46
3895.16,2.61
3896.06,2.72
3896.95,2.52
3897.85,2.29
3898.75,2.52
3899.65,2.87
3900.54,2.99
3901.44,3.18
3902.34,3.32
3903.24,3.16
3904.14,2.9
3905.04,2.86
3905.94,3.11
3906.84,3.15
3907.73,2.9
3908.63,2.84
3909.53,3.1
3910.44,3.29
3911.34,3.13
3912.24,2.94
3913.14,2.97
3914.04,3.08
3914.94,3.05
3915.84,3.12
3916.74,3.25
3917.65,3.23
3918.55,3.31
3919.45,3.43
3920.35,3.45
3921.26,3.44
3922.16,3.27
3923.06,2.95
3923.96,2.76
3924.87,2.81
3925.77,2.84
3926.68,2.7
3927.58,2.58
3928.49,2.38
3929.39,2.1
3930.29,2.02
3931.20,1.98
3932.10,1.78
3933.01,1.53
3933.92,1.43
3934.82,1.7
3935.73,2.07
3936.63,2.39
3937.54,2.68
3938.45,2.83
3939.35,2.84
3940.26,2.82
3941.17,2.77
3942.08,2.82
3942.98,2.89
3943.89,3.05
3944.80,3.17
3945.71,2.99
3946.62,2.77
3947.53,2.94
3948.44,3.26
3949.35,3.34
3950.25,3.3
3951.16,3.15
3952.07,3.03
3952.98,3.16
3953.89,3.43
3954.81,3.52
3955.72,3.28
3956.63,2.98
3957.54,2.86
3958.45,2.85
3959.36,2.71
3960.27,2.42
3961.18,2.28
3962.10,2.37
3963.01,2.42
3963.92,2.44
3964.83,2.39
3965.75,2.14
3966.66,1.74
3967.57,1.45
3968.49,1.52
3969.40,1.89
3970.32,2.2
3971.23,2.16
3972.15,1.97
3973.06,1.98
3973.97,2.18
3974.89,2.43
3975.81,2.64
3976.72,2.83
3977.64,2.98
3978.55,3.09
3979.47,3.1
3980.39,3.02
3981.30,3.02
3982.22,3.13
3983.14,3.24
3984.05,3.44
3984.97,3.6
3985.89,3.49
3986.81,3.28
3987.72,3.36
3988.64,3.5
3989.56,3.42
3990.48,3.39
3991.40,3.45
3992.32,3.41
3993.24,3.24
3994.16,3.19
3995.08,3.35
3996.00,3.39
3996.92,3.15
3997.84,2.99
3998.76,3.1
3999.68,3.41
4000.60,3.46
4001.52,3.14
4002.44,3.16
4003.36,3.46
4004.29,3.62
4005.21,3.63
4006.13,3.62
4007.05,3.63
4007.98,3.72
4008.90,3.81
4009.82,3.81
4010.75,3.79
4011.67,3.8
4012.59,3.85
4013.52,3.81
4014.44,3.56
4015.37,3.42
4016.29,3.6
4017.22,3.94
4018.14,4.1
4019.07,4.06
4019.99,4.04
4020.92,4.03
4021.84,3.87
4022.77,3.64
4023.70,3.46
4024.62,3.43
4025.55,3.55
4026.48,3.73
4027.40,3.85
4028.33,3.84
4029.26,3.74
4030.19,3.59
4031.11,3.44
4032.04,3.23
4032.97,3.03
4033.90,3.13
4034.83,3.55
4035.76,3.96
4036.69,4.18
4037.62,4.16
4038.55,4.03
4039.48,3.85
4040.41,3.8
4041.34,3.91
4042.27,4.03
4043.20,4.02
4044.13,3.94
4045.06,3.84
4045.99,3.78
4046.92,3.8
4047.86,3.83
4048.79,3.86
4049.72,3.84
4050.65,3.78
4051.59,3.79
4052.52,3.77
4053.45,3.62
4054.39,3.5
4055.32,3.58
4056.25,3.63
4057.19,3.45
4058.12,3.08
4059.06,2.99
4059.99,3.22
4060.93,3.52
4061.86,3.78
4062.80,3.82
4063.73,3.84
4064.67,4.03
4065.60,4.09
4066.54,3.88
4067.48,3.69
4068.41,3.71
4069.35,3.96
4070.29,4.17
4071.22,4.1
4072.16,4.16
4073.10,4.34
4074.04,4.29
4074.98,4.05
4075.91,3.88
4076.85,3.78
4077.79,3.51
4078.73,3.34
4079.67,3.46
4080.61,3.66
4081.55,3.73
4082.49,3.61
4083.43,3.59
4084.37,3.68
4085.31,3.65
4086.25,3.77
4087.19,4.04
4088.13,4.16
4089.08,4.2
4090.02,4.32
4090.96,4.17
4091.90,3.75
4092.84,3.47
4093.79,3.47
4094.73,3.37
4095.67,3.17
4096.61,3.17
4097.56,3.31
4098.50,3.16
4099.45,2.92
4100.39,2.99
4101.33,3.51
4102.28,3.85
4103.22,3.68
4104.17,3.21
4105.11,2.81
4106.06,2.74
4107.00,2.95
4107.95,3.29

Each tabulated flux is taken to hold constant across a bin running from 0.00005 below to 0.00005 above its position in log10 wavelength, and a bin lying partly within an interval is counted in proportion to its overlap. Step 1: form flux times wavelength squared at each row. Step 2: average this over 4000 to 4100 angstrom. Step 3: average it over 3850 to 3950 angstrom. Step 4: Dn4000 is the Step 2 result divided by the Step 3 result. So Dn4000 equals 1.4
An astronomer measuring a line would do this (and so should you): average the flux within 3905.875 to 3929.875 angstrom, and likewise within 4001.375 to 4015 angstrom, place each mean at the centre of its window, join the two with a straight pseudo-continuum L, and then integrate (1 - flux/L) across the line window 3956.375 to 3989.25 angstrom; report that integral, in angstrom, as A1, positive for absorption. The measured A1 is 7.3 angstrom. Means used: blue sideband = 3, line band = 2.64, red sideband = 3.64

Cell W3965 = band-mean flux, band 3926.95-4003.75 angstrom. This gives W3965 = 2.78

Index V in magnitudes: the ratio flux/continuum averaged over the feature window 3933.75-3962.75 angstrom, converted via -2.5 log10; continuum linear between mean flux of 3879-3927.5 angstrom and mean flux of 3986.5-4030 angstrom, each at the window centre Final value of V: 0.11 mag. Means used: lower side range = 2.82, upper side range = 3.57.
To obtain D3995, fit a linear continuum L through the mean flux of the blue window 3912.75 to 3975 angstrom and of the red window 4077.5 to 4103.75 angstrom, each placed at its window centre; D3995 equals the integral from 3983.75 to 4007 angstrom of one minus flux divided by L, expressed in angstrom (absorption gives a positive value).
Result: -3.0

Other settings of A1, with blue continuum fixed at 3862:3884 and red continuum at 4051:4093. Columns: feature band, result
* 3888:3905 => 2.92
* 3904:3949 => 6.53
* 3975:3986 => 1.15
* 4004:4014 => -0.50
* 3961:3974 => 5.12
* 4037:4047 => -0.71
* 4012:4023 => -0.75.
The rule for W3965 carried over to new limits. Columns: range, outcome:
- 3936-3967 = 2.82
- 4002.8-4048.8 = 3.74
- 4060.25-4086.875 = 3.82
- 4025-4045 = 3.74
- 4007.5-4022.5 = 3.82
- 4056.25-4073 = 3.74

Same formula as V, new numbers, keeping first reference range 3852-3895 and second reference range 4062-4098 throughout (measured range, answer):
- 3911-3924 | -0.057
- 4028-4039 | -0.024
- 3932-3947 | 0.234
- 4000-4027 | -0.062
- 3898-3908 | -0.014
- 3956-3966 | 0.252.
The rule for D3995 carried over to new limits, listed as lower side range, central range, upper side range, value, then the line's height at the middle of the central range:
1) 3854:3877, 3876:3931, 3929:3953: 0.30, 2.81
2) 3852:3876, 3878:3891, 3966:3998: 2.09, 2.98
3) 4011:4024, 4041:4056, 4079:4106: -0.42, 3.7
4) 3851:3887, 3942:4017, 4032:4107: 6.64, 3.34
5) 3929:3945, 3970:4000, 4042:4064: -1.22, 2.91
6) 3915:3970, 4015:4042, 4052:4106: -3.60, 3.29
